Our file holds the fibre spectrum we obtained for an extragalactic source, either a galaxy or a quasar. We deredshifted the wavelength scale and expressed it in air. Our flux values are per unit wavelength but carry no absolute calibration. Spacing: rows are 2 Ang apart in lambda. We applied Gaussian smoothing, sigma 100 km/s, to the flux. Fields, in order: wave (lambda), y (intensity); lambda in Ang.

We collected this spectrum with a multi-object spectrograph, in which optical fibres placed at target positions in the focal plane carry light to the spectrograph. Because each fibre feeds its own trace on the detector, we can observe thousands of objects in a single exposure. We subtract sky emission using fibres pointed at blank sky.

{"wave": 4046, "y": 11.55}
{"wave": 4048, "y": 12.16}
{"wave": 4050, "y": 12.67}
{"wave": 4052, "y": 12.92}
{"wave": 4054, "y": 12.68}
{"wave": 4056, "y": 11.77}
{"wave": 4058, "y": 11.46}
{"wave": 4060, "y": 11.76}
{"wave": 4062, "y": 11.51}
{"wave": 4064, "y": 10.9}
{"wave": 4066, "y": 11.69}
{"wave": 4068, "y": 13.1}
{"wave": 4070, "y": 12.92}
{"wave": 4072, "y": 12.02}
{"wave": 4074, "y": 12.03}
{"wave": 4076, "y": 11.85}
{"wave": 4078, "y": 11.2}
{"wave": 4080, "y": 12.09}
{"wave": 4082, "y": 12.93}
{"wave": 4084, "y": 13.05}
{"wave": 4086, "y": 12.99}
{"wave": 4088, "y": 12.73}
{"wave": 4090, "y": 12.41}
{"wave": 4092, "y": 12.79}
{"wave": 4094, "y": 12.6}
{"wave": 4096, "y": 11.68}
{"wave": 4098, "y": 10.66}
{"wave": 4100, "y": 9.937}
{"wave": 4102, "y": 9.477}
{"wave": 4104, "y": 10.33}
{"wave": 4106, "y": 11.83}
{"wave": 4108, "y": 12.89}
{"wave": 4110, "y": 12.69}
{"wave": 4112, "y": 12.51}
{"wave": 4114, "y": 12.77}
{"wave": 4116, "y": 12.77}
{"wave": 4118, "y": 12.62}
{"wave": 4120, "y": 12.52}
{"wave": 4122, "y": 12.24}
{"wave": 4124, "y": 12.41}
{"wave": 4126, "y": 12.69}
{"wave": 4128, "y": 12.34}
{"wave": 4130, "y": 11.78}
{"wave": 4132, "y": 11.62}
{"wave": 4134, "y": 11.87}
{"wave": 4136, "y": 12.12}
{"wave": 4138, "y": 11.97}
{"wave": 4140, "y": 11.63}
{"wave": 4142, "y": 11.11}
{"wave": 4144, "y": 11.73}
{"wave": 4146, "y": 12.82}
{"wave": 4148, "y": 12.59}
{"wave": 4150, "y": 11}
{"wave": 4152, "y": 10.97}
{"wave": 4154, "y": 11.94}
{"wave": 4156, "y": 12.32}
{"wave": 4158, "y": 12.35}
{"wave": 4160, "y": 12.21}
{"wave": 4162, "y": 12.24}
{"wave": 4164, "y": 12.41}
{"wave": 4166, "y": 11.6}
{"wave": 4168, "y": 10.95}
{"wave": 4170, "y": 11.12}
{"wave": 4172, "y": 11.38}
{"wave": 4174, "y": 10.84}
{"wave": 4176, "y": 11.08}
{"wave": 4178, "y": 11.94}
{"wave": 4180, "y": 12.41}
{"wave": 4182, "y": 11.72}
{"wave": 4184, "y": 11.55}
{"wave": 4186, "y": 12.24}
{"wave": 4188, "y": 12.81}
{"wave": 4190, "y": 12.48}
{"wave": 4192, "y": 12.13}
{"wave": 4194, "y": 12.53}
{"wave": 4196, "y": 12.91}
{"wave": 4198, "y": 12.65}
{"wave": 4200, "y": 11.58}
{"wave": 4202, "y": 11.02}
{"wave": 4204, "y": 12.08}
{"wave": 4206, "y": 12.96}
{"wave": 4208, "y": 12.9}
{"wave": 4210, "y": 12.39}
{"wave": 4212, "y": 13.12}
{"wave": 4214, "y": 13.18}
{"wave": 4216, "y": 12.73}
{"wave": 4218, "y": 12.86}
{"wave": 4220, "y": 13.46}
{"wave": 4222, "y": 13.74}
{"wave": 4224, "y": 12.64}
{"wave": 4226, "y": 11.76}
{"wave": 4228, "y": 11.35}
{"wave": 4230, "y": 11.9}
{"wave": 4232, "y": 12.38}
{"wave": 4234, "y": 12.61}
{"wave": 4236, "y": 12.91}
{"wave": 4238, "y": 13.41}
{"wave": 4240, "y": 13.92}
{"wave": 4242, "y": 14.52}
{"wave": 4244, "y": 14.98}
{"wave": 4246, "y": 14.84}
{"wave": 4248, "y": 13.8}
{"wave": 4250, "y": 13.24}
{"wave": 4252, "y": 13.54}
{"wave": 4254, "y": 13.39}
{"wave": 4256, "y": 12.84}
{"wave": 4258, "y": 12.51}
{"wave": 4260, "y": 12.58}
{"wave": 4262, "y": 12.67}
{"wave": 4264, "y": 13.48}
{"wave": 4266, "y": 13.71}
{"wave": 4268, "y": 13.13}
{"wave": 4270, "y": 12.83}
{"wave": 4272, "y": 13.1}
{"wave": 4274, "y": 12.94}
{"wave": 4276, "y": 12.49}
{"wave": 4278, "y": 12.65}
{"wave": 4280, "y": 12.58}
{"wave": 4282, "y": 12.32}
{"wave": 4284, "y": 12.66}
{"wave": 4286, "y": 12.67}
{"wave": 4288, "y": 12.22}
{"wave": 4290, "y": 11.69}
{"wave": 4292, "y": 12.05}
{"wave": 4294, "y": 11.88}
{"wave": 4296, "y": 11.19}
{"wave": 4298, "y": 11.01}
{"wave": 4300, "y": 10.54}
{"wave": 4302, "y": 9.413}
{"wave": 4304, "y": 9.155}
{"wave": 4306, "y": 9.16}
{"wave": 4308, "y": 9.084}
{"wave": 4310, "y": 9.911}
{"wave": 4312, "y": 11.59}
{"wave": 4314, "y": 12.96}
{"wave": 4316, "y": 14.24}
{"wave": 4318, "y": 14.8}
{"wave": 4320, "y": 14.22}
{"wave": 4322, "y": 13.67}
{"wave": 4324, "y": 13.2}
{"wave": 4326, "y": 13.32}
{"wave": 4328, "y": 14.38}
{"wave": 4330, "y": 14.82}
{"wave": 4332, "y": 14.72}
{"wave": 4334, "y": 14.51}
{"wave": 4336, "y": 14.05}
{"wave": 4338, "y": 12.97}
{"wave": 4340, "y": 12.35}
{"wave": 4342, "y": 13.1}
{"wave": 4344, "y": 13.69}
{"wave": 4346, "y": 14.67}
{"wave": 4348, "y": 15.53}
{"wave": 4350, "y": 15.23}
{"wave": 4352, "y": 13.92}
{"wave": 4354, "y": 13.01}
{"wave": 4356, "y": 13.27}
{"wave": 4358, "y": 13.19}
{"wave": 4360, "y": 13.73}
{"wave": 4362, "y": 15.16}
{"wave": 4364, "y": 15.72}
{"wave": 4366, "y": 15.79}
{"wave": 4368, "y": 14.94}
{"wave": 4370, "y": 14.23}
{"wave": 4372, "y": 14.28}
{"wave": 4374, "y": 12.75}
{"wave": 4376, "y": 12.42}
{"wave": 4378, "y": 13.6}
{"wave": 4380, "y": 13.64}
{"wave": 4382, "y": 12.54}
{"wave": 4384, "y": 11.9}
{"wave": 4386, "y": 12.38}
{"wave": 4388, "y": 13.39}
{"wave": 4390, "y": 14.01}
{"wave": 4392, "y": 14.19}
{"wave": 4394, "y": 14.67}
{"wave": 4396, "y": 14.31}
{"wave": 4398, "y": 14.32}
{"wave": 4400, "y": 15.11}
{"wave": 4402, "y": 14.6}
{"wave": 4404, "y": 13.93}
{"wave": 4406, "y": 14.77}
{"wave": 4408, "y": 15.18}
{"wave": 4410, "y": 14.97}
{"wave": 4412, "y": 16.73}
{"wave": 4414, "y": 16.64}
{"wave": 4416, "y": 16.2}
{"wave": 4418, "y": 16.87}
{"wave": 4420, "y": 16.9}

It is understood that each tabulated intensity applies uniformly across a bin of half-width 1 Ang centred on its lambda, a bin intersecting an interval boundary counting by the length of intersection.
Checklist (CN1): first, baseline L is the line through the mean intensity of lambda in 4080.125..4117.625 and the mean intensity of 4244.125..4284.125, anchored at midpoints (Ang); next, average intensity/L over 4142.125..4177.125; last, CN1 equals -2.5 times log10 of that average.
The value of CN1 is 0.07 mag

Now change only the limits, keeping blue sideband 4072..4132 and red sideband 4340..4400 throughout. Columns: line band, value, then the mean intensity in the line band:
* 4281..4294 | 0.09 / 12.2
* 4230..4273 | -0.02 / 13.3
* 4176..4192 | 0.05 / 12.1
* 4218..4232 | 0.04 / 12.5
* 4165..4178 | 0.12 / 11.2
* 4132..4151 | 0.04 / 11.9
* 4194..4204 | 0.06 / 12.1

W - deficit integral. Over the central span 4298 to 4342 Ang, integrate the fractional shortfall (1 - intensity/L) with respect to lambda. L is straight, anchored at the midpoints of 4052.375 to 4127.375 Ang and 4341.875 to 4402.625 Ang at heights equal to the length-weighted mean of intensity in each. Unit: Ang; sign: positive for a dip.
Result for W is 3.7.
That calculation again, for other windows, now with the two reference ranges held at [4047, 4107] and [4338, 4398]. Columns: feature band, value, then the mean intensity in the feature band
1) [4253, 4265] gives 0.2 Ang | 12.9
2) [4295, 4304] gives 2.0 Ang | 10.4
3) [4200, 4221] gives 0.3 Ang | 12.6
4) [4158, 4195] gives 2.1 Ang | 11.9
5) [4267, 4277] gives 0.2 Ang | 12.9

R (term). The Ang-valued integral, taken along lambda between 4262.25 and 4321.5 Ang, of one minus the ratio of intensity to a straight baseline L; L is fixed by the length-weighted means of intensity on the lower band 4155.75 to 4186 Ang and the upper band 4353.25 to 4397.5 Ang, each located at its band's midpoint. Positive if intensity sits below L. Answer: 4.0 Ang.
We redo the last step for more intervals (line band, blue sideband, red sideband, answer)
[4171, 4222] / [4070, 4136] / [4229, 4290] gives 1.5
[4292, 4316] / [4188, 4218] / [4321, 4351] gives 5.1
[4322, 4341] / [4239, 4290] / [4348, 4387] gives -0.3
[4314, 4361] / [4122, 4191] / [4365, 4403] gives -1.7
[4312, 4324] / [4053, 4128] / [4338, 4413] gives 0.0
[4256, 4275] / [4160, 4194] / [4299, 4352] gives -0.8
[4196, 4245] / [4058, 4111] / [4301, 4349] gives -1.3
